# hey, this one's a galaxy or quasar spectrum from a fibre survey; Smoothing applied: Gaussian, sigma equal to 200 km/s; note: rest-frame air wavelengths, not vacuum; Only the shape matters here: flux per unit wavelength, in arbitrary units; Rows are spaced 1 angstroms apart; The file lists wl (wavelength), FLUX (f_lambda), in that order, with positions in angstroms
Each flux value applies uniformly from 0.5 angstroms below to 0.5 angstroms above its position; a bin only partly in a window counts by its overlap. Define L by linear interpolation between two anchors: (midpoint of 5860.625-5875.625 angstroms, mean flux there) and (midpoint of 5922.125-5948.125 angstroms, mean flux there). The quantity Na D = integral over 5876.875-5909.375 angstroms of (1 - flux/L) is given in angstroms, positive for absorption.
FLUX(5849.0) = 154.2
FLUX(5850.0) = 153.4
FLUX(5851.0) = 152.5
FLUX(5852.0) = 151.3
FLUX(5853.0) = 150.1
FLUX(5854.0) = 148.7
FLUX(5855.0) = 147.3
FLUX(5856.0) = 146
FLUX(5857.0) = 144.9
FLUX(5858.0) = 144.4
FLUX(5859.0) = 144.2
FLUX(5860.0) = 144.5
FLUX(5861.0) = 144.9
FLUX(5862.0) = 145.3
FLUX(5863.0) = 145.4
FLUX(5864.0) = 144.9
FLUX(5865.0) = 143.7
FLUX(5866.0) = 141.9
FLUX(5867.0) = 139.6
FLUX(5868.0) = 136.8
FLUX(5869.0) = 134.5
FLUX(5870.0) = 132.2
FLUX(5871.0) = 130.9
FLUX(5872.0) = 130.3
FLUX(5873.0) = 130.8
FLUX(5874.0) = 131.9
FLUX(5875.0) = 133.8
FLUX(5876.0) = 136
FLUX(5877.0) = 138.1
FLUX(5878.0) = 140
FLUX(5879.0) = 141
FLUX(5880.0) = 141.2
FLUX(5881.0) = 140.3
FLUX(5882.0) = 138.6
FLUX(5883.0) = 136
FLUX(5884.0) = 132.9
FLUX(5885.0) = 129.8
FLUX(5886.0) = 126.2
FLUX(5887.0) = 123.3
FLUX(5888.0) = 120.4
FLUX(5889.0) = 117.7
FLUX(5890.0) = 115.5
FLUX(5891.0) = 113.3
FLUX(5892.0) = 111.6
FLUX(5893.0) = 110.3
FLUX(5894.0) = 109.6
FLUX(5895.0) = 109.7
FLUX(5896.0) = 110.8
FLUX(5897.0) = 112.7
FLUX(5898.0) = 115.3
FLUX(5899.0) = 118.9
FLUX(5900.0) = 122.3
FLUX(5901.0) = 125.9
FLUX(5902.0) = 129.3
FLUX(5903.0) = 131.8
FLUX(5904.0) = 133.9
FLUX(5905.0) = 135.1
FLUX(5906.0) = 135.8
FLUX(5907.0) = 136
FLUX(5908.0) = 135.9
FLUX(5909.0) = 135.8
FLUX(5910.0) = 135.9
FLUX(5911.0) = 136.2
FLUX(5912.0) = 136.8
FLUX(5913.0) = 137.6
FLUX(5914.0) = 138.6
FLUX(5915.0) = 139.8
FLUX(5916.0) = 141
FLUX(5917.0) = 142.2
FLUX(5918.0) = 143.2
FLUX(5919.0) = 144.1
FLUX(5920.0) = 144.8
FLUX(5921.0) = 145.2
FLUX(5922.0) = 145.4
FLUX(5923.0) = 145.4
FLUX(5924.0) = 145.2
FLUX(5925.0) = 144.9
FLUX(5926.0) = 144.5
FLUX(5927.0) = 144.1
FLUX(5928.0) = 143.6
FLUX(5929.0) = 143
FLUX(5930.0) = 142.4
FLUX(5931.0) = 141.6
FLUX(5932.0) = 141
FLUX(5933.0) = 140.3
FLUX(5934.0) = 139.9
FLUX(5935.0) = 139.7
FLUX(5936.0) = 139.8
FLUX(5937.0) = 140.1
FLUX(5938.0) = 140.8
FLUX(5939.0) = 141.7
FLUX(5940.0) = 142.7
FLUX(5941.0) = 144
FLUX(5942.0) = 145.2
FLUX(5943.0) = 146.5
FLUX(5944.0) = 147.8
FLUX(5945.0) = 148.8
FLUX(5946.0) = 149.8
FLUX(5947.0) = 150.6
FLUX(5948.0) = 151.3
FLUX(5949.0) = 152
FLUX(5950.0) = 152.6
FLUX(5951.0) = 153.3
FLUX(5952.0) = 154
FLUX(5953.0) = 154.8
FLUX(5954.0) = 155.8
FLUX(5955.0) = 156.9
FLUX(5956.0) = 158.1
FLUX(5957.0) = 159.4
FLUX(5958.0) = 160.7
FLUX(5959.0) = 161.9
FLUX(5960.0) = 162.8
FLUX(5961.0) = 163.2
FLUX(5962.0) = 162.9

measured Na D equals 3.2 angstroms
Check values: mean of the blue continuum 138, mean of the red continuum 144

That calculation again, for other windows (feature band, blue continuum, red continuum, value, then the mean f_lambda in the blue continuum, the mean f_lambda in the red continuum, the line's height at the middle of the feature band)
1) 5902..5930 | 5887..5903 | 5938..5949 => -2.2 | 117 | 147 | 130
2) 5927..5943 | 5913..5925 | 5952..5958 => 0.8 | 143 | 157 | 149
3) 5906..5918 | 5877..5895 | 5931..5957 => -0.2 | 126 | 148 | 136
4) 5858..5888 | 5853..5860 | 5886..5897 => -1.4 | 146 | 115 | 131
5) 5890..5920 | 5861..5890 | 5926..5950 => 2.3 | 135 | 144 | 139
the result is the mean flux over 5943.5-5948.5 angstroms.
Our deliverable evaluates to 150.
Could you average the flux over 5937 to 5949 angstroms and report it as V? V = 146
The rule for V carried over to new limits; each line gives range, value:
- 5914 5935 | 143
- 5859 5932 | 134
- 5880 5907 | 124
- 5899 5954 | 142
